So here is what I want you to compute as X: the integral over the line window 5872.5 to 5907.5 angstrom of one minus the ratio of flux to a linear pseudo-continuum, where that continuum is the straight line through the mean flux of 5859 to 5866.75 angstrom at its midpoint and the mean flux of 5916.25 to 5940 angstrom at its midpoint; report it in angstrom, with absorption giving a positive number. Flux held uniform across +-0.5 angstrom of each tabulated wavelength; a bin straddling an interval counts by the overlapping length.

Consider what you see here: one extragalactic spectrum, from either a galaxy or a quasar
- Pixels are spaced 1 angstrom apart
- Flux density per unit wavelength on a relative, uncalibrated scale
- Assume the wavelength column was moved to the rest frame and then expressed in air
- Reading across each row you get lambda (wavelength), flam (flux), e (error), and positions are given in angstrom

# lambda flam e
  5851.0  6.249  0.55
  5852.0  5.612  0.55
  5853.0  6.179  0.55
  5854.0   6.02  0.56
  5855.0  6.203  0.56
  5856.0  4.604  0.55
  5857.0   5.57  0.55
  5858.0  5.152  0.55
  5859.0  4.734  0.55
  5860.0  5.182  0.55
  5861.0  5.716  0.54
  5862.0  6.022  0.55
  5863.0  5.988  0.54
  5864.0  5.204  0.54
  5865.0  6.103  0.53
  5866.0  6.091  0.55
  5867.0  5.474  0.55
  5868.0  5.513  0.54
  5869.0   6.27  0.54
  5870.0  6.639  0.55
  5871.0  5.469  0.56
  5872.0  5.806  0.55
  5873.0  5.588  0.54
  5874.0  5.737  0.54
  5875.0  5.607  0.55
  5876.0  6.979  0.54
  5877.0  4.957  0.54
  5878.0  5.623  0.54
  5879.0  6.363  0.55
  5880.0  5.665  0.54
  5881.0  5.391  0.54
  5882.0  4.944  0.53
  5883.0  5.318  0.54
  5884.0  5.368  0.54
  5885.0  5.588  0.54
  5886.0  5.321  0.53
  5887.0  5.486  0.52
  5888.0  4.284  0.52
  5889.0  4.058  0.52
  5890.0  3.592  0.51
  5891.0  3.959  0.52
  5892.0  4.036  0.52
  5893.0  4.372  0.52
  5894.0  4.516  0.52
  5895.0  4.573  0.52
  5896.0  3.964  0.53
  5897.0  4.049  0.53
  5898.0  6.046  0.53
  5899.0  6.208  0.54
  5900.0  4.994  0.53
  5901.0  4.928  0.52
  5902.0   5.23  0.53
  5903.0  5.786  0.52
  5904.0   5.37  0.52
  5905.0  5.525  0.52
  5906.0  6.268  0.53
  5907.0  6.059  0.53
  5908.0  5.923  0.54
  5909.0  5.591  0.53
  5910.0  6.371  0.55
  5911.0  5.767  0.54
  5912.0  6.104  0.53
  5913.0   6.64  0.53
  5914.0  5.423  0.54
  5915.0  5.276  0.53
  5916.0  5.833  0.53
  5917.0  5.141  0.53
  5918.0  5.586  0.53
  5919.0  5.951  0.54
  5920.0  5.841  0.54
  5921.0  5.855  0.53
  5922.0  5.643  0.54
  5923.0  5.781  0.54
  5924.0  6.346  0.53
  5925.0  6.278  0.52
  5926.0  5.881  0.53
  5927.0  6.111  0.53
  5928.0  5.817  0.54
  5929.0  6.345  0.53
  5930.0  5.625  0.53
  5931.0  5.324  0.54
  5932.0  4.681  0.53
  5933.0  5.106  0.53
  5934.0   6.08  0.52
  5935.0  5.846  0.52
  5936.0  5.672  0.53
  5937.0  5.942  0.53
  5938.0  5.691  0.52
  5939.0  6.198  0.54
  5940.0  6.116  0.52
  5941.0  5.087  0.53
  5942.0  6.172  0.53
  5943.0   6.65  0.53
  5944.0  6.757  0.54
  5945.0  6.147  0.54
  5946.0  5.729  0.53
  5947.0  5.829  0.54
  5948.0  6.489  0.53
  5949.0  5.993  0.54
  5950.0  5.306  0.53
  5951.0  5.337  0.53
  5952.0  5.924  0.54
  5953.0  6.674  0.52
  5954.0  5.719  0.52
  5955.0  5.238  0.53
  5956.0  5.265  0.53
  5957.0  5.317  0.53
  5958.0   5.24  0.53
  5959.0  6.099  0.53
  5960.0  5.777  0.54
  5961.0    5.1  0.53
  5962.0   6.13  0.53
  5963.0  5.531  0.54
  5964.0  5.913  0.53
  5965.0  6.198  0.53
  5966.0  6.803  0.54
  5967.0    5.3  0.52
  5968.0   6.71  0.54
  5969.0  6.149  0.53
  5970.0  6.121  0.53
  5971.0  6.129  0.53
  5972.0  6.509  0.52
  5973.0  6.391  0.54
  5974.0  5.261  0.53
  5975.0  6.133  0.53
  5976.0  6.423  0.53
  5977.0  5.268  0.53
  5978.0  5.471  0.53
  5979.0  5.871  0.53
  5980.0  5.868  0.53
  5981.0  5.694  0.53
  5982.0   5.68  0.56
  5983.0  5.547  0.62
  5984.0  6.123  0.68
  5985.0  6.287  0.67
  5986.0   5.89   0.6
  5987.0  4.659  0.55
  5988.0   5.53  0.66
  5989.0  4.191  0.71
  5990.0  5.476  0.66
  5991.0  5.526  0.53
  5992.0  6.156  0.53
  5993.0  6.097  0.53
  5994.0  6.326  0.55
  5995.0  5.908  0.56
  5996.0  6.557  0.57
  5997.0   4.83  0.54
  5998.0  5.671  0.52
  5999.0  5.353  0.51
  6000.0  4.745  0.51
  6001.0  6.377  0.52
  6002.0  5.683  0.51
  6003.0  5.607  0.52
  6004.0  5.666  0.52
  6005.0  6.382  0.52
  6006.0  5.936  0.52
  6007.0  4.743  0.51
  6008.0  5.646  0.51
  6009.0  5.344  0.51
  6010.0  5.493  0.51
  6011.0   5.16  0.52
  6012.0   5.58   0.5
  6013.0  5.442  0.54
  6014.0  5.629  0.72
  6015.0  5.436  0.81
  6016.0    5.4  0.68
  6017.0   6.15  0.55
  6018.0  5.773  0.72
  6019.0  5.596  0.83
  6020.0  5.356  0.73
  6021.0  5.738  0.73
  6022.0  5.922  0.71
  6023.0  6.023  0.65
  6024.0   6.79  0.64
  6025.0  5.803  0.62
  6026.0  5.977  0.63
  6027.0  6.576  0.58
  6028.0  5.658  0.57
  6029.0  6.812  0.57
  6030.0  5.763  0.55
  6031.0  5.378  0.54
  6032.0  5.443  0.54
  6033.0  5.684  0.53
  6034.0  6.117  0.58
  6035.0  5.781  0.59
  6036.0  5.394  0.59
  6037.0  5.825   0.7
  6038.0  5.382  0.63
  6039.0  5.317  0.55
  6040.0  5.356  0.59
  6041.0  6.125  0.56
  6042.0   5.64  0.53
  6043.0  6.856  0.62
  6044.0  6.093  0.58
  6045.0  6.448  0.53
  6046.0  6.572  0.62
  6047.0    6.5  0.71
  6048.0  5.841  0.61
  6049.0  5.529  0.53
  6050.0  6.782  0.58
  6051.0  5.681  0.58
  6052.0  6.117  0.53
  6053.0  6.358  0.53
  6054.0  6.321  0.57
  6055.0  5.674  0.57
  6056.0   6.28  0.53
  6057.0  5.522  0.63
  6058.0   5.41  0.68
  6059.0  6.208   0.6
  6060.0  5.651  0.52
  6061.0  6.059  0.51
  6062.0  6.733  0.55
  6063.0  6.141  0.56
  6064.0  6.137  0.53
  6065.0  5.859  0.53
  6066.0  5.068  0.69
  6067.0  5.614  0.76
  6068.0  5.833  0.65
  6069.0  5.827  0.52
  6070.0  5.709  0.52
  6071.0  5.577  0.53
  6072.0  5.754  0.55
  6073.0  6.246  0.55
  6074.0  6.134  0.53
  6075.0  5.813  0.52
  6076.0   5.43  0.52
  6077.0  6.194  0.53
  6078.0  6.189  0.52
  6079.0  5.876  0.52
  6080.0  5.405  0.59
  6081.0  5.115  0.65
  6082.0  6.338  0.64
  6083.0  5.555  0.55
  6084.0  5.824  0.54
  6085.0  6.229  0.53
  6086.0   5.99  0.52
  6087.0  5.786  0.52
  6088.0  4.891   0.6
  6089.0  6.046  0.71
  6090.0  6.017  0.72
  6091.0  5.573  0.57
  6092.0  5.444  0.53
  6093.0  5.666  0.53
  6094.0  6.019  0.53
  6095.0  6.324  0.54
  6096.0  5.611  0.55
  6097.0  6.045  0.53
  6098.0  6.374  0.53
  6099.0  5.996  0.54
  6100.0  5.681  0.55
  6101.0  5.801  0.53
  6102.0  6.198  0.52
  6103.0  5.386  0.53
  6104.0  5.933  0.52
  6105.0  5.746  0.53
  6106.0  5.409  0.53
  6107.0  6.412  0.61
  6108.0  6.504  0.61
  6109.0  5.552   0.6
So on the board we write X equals 3.2 angstrom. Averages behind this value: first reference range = 5.68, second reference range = 5.78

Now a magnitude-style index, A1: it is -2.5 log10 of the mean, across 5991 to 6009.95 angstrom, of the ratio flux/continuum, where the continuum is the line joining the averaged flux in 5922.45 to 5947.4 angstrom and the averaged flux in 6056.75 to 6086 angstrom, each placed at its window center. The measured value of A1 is 0.03 mag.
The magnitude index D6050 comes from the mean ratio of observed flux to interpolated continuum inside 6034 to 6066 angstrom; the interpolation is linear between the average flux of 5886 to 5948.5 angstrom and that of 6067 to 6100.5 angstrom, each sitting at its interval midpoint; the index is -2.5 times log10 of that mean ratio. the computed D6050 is -0.04 mag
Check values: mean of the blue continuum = 5.55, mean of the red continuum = 5.83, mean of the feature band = 5.97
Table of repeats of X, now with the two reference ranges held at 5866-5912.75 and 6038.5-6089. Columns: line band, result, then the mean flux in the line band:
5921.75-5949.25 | -1.9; 5.91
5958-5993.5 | -1.1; 5.82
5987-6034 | 0.4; 5.7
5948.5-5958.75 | -0.1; 5.61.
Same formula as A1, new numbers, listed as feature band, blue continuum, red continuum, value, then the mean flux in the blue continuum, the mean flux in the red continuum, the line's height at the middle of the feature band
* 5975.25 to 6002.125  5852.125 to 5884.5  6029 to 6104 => 0.02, 5.67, 5.88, 5.8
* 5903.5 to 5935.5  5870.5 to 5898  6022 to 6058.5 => -0.10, 5.08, 5.97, 5.28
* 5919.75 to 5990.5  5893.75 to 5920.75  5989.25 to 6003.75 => -0.04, 5.53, 5.71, 5.63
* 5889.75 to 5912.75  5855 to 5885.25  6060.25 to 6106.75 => 0.09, 5.63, 5.84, 5.66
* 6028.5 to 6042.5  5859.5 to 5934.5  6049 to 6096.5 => 0.01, 5.51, 5.87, 5.79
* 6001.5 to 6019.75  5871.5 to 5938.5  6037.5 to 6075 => 0.04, 5.48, 5.95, 5.81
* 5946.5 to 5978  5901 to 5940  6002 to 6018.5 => -0.03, 5.78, 5.59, 5.69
